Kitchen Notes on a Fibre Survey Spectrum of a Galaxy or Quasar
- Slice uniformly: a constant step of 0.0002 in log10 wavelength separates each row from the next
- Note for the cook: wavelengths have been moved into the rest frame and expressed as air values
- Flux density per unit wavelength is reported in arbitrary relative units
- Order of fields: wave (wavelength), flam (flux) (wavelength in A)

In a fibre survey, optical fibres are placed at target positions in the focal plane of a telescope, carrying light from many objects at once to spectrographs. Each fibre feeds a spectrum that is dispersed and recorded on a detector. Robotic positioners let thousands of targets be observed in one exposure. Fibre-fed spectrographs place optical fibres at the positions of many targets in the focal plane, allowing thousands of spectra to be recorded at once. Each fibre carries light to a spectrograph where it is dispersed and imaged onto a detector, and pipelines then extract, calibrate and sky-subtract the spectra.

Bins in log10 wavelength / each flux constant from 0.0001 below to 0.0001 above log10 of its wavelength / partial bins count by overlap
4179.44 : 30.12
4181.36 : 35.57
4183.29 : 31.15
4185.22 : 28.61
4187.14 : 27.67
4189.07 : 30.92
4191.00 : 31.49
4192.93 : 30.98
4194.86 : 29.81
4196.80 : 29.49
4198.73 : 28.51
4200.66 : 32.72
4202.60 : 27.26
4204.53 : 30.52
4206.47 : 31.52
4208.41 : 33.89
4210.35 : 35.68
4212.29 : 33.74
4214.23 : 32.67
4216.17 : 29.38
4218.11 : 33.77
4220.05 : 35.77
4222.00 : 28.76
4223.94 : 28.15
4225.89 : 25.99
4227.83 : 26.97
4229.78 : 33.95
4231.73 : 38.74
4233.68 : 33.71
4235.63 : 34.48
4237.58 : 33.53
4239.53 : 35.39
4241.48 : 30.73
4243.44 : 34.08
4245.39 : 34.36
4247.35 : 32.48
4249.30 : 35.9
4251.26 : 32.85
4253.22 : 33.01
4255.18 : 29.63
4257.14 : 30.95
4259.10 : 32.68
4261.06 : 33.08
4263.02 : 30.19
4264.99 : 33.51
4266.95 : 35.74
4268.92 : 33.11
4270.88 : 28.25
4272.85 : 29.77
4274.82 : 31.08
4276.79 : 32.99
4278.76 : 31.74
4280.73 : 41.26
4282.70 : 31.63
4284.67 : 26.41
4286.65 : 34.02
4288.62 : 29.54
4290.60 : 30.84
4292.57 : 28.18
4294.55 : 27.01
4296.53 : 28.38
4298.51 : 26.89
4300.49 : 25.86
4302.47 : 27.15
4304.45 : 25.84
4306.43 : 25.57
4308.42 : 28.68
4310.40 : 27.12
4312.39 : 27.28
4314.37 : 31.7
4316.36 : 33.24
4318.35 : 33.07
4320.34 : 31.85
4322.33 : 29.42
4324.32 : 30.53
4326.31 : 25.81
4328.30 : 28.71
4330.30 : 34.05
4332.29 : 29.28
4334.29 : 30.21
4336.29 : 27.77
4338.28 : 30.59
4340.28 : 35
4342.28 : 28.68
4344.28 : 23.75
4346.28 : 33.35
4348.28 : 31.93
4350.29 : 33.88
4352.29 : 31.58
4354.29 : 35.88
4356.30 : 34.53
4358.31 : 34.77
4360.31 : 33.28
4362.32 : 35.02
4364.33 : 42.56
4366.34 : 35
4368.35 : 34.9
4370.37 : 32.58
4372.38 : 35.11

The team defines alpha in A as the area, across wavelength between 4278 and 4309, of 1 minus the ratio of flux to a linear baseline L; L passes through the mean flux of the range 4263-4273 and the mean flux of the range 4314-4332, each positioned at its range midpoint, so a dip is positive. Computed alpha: 2.2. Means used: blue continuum 32.1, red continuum 30.8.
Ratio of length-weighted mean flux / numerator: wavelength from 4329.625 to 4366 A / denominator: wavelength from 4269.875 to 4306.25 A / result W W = 1.10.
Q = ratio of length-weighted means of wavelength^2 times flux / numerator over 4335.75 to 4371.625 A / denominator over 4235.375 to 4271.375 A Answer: 1.06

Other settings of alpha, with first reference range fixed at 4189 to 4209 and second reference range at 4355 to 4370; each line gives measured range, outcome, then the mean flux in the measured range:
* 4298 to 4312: 2.93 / 26.7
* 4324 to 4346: 3.26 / 29.6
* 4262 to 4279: 0.48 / 31.8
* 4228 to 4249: -1.42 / 33.9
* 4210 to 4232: -0.29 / 31.6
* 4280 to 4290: 0.27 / 32.3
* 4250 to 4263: 0.14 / 32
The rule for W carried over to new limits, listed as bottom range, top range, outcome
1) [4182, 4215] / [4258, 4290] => 1.04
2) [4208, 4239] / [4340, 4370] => 1.03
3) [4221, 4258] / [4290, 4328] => 0.89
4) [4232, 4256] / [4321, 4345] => 0.88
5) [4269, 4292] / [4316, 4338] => 0.96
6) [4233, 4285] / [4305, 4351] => 0.92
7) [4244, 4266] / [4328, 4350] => 0.93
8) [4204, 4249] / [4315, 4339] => 0.93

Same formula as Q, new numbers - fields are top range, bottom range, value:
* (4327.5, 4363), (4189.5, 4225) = 1.08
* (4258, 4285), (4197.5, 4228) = 1.07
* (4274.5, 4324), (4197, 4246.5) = 0.96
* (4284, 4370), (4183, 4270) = 1.01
